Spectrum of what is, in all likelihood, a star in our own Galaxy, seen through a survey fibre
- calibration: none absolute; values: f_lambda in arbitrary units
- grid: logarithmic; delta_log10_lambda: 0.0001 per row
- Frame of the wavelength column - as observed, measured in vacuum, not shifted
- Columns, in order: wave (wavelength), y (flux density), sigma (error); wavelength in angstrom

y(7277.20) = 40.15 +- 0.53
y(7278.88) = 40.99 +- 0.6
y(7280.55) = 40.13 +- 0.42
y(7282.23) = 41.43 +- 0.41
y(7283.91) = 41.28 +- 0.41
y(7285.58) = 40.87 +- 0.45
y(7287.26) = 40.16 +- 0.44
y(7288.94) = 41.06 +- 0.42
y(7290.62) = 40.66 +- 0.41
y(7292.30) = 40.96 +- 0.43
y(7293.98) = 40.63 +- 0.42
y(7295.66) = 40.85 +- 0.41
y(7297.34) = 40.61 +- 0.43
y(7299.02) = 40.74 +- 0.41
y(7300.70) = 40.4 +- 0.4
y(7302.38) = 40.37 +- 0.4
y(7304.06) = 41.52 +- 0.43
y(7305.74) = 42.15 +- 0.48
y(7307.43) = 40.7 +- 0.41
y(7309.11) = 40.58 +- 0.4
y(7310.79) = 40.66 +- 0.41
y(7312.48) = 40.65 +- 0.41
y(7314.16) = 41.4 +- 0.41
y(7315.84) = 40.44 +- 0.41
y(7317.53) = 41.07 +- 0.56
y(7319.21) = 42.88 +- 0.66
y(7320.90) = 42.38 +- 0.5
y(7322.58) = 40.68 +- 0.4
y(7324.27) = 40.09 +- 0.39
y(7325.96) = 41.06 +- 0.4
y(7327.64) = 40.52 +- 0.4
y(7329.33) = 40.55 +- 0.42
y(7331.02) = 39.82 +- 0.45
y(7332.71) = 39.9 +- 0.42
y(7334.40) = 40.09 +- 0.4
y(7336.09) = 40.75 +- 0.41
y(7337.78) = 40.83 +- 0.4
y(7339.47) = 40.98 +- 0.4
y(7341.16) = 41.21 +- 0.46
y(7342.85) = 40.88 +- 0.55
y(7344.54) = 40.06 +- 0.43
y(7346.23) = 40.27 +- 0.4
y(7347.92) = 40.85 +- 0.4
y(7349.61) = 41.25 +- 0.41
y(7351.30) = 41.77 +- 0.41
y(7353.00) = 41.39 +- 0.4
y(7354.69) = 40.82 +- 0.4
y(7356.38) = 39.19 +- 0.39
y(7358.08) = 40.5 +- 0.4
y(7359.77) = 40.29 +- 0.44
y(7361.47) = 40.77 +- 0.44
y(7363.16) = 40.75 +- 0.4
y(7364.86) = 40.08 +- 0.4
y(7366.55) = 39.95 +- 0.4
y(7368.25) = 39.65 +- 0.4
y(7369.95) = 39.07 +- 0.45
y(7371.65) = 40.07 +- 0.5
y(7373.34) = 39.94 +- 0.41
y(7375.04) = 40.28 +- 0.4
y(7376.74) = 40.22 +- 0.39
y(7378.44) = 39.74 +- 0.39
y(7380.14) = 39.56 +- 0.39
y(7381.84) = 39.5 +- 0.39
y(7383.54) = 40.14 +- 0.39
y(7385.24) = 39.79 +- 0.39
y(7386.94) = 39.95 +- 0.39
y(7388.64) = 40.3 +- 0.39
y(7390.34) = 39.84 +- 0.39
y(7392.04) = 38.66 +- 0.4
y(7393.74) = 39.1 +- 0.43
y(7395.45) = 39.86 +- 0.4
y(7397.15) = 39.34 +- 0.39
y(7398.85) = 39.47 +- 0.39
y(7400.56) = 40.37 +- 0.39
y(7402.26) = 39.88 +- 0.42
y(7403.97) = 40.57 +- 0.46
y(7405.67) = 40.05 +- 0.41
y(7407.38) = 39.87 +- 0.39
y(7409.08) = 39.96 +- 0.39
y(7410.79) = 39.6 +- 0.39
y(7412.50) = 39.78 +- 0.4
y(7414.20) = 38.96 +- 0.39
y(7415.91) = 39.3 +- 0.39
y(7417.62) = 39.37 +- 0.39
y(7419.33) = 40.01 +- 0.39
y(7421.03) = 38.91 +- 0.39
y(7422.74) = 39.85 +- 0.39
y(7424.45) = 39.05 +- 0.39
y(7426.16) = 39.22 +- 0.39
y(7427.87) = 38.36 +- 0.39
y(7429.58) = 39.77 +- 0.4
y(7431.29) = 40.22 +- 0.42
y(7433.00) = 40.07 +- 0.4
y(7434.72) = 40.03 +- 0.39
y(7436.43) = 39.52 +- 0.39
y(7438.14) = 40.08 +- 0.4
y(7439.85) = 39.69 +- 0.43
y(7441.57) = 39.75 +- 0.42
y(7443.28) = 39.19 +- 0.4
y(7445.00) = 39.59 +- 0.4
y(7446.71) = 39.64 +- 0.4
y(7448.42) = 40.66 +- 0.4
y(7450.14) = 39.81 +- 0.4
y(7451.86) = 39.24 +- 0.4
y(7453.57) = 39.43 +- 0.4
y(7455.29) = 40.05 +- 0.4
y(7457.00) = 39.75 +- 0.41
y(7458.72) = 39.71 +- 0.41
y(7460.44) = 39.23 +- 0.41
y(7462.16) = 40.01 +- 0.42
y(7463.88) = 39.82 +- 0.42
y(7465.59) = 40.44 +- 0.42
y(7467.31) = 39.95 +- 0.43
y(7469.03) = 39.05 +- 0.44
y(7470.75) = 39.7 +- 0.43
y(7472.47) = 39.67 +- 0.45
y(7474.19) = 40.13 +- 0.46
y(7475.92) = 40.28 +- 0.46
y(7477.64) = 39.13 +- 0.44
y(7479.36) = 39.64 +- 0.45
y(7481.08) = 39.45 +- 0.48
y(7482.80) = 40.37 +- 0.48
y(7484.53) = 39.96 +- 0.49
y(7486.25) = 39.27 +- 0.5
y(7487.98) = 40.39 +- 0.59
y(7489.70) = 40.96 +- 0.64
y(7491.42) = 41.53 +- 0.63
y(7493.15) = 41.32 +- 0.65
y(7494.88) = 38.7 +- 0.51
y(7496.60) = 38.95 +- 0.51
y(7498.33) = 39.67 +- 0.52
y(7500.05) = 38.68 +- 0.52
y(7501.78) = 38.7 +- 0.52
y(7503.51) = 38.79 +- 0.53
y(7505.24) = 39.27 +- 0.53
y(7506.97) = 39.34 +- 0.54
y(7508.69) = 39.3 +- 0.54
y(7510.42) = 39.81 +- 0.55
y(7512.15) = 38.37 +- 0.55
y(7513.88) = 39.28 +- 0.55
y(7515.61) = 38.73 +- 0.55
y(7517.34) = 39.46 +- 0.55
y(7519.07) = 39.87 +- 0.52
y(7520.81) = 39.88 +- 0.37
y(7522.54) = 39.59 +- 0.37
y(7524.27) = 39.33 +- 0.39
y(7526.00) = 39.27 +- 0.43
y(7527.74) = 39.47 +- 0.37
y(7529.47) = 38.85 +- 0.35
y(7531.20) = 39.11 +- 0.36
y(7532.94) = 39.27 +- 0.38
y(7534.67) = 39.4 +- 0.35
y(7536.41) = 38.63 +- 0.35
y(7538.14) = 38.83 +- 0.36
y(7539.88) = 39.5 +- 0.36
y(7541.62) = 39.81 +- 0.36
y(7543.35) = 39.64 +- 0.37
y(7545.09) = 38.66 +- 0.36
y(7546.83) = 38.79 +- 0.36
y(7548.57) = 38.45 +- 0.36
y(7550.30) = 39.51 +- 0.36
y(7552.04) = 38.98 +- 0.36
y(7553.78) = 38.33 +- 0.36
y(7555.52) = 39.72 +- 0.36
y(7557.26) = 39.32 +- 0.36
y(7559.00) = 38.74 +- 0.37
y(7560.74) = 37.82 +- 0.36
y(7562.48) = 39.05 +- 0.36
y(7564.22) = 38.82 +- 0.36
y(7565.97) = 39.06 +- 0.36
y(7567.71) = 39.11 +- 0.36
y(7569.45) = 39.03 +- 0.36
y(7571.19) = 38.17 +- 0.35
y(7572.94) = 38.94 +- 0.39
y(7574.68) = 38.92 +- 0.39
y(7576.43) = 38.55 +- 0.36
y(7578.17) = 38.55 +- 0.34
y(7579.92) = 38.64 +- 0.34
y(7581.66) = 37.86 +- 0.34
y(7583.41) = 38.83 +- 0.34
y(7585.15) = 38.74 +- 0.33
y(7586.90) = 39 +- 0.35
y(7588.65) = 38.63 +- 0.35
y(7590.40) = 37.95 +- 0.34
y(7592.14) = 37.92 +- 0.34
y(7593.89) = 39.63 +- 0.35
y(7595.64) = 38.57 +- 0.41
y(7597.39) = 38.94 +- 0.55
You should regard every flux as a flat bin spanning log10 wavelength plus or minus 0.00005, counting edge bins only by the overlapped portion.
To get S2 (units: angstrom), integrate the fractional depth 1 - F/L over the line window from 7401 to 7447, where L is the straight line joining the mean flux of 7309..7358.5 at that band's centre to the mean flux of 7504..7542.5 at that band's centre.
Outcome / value 0.5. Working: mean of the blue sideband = 40.8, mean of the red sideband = 39.3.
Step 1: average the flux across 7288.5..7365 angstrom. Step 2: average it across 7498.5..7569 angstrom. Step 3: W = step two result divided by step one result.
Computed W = 1.0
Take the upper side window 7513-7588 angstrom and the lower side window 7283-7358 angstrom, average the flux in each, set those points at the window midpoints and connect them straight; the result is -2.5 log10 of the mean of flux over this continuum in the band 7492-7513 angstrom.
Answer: 0.003 mag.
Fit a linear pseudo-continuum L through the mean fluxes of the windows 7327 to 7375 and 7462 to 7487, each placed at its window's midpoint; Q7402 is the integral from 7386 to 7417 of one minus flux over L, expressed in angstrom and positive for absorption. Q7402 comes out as 0.4 angstrom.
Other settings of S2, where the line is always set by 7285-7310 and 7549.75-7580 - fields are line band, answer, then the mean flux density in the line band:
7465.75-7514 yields -0.3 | 39.6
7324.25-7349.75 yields 0.0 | 40.6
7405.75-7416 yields 0.1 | 39.6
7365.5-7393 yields 0.3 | 39.8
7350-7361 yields -0.1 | 40.7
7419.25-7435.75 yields 0.1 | 39.5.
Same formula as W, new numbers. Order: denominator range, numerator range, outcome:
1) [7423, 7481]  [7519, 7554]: 0.99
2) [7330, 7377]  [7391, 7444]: 0.98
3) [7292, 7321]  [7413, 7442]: 0.96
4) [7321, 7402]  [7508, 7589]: 0.97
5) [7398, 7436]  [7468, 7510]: 1.00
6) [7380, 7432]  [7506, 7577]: 0.99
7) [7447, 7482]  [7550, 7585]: 0.98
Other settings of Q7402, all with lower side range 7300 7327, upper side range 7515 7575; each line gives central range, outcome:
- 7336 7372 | 0.2 angstrom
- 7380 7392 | 0.2 angstrom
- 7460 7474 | 0.0 angstrom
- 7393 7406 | 0.2 angstrom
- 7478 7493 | -0.2 angstrom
